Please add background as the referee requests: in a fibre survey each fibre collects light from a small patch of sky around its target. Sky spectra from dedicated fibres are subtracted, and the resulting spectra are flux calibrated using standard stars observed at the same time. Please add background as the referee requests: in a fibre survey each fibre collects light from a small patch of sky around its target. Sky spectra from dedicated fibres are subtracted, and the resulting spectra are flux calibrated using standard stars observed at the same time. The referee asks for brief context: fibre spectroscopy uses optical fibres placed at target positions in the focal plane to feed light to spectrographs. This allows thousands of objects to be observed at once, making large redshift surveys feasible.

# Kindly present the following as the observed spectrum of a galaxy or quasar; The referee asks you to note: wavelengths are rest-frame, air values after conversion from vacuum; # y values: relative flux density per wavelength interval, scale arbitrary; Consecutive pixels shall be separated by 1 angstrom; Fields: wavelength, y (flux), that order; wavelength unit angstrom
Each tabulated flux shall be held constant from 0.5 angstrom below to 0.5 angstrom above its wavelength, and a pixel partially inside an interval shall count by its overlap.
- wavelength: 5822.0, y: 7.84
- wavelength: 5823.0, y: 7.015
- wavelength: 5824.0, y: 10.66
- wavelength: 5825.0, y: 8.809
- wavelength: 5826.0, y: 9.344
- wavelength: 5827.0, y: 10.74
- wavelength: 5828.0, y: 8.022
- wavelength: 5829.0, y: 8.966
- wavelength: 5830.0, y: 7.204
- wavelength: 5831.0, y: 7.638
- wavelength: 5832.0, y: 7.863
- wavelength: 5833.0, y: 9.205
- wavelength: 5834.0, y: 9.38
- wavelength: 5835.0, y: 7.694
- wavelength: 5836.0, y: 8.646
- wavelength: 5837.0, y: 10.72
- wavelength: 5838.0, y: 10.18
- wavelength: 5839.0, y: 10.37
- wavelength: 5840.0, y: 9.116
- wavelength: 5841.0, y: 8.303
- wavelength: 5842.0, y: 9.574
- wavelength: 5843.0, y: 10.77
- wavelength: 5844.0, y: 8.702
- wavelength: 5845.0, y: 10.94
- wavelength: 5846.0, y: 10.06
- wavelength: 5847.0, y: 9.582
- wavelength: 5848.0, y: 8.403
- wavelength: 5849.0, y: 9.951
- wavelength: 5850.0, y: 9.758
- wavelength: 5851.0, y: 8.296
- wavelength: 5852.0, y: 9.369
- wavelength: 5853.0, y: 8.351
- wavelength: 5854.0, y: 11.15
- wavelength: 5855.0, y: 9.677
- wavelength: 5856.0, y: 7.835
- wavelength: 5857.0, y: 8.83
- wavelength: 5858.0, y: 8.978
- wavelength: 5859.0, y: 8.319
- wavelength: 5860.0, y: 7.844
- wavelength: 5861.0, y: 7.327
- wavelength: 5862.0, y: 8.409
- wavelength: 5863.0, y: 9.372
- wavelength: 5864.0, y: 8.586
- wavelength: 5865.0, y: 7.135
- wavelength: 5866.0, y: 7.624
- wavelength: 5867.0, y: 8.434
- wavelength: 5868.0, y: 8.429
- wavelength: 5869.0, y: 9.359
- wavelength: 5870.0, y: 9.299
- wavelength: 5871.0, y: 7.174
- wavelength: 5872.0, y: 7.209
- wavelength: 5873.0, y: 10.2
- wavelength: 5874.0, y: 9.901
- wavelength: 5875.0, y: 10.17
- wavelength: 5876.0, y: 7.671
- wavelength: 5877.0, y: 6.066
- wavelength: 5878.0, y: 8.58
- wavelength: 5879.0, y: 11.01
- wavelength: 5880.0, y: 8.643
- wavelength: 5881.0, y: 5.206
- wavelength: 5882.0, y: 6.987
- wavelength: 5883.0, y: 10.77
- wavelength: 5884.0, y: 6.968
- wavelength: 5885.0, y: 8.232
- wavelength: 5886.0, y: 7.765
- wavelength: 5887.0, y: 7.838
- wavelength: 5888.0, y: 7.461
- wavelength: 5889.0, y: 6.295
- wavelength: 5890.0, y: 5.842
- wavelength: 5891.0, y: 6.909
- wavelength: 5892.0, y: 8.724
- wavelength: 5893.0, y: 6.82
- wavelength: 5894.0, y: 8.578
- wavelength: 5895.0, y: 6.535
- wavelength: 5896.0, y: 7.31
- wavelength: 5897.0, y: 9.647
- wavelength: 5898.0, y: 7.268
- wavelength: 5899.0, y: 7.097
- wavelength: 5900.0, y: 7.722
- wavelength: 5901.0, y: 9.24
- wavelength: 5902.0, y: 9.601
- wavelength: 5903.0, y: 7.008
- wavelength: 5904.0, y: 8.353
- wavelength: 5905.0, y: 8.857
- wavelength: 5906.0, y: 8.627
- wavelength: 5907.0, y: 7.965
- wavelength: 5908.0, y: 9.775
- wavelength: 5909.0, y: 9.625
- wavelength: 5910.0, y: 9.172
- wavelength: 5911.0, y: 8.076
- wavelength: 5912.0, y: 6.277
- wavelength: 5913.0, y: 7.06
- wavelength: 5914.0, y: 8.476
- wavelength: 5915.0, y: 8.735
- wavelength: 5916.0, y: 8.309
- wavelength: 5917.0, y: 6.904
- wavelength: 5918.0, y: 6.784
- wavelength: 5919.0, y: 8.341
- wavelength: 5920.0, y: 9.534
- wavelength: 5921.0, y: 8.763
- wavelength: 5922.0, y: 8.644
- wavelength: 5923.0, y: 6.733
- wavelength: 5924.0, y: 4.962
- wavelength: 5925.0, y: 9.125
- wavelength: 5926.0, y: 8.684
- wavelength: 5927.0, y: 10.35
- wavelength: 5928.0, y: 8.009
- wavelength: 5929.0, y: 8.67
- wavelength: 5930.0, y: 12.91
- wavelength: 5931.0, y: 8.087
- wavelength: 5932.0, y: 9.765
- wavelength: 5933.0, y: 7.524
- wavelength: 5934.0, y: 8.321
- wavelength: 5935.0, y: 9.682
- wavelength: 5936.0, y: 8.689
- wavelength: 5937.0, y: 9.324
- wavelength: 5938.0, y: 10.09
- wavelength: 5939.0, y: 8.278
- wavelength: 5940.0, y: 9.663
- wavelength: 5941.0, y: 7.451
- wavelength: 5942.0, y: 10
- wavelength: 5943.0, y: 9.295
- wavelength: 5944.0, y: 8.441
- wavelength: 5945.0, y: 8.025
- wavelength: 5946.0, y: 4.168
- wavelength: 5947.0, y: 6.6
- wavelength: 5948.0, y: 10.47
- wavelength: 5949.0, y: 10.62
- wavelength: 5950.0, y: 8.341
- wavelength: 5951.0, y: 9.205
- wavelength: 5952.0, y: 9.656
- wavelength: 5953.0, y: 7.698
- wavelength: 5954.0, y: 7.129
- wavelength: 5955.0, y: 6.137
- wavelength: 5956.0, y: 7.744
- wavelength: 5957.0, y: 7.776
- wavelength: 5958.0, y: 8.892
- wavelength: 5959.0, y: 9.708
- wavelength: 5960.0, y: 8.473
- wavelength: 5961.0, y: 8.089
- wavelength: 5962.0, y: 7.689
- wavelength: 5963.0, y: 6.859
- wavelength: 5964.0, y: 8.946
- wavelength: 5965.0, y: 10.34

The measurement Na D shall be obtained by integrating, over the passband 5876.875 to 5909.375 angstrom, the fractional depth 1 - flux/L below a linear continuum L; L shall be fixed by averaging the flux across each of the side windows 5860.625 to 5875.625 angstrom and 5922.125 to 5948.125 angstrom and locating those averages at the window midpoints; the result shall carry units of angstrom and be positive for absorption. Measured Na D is 2.2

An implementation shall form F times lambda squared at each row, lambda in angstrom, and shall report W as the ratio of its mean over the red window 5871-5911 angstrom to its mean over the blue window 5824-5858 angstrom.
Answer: 0.9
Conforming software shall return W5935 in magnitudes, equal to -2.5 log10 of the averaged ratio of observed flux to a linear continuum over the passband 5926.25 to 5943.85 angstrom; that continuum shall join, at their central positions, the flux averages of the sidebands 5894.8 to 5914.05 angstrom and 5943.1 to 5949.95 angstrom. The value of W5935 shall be -0.13 mag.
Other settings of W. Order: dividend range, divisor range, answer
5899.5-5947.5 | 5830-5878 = 0.97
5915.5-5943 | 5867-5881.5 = 1.04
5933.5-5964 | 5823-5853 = 0.95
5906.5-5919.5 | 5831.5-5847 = 0.88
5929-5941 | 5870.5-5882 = 1.13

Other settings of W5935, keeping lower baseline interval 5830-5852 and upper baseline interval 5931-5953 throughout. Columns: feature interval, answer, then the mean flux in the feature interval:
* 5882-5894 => 0.181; 7.62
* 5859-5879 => 0.083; 8.42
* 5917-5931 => 0.038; 8.5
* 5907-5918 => 0.090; 8.16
